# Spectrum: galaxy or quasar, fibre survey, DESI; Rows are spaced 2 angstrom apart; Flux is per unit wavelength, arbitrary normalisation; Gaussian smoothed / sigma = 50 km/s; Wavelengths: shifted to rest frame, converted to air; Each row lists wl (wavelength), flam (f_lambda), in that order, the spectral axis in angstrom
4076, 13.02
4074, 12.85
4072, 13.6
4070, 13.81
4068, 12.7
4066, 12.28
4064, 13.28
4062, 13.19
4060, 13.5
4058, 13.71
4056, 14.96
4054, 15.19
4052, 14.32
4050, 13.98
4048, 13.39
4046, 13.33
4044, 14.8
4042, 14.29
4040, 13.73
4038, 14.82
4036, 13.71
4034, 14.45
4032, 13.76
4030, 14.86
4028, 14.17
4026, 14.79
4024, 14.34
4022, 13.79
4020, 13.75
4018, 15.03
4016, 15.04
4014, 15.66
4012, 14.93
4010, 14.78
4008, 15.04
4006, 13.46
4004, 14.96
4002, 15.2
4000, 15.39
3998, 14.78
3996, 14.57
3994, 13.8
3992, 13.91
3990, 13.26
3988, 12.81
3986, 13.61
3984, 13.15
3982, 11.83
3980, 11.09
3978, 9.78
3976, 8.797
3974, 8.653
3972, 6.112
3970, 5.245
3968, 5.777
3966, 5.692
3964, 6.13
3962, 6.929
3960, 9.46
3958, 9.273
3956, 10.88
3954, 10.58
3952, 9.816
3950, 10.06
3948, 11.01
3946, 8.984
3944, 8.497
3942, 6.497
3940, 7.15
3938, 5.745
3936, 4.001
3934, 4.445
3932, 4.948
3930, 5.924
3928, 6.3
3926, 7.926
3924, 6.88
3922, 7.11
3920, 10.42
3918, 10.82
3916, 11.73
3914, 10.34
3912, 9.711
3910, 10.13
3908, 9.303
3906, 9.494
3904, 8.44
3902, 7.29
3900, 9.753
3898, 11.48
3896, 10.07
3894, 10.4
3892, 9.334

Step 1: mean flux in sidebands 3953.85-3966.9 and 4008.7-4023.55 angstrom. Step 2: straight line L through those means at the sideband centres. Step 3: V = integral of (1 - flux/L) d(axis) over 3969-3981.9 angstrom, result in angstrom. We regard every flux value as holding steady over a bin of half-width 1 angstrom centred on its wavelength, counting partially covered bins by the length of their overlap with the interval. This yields 2.0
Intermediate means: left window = 8.3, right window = 14.7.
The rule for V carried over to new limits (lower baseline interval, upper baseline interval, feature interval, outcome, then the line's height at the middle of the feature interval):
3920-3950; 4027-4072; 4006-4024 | -4.3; 11.8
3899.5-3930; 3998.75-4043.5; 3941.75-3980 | 9.7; 11.4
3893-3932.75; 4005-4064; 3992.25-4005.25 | -2.0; 12.7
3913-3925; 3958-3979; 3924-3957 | 3.2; 8.6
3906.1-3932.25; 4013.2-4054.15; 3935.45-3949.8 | 3.3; 9.86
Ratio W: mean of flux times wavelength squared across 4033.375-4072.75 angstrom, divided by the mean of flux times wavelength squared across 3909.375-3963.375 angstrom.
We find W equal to 1.8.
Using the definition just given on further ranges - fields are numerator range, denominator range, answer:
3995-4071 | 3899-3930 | 1.69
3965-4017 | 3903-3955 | 1.52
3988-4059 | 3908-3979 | 1.86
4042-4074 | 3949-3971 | 1.77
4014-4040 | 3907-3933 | 1.77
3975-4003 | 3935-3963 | 1.56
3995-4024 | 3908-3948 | 1.95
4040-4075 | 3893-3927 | 1.56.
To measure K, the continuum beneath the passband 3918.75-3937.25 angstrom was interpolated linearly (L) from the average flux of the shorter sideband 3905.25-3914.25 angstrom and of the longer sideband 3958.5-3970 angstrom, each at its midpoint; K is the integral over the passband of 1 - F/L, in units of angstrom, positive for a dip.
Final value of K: 4.9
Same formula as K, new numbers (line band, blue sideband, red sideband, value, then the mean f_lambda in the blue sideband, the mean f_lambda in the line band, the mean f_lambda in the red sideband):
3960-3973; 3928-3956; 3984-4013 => 5.2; 7.59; 6.25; 14.3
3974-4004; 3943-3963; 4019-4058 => -3.5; 9.55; 12.9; 14.2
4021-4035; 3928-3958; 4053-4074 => -2.9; 7.75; 14.3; 13.6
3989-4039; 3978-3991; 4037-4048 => -4.6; 12.4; 14.5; 14.1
